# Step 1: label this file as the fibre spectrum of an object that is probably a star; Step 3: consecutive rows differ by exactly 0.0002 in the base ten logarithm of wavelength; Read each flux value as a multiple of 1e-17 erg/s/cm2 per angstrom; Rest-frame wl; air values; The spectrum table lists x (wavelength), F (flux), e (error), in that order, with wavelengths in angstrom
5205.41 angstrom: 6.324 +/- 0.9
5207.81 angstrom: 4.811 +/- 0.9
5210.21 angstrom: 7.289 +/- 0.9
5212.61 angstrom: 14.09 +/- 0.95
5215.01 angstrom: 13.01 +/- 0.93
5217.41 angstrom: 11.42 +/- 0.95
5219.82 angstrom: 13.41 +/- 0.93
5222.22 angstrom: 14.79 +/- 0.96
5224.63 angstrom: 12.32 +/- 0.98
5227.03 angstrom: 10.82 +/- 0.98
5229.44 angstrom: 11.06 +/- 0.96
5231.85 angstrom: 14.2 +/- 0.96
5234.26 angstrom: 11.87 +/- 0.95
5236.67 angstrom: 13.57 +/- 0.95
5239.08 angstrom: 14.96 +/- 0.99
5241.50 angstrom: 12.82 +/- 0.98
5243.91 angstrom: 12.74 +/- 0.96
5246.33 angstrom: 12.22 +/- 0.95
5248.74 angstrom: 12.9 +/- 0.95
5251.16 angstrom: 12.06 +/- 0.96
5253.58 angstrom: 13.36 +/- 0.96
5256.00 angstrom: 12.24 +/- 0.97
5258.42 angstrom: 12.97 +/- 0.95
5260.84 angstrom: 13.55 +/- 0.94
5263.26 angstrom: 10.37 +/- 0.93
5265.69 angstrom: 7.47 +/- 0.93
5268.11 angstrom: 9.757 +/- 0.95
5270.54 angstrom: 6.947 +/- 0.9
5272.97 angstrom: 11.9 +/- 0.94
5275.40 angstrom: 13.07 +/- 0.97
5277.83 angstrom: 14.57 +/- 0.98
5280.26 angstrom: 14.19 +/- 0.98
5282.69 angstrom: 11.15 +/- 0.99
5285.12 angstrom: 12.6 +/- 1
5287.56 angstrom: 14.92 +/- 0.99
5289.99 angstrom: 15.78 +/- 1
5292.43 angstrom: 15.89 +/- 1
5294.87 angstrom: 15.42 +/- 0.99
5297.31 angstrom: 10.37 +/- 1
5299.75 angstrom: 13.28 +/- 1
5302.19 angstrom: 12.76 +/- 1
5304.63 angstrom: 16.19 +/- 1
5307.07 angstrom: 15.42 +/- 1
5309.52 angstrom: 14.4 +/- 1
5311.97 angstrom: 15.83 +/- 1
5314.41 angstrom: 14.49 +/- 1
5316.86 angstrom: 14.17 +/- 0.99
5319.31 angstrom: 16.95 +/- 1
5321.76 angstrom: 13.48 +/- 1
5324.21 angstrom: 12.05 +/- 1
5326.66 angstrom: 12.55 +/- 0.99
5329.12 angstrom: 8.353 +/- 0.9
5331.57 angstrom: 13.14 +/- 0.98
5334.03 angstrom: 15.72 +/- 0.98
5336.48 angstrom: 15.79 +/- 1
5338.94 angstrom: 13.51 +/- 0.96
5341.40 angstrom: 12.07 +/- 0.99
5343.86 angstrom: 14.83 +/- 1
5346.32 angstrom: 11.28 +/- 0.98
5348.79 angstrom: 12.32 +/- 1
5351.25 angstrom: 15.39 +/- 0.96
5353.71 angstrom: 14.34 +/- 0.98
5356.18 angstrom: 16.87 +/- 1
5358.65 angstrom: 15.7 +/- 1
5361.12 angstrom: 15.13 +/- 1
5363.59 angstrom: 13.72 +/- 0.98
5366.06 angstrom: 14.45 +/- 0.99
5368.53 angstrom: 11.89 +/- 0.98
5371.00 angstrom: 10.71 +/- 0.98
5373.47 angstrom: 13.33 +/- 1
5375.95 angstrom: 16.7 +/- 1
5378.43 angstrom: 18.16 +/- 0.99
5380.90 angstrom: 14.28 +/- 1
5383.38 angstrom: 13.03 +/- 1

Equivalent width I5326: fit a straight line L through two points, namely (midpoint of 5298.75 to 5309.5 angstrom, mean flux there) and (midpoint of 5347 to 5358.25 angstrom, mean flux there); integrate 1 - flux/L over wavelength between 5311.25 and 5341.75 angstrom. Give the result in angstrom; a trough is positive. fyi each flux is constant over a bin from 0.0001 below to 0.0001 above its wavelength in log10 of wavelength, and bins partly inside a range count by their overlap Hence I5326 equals 1.7 angstrom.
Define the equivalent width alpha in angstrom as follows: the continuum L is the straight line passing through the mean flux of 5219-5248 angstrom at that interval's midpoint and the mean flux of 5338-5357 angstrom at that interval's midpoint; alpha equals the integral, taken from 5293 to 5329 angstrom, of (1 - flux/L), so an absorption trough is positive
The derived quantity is -1.25 angstrom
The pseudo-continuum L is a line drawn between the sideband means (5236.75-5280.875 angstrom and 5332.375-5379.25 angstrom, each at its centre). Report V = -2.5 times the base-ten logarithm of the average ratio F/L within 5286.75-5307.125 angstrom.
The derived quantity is -0.113 mag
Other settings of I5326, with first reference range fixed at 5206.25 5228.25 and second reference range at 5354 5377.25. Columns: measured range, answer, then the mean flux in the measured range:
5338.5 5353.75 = 0.63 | 13.3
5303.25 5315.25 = -1.95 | 15.3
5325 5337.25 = 0.55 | 13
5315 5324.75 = -0.72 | 14.3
